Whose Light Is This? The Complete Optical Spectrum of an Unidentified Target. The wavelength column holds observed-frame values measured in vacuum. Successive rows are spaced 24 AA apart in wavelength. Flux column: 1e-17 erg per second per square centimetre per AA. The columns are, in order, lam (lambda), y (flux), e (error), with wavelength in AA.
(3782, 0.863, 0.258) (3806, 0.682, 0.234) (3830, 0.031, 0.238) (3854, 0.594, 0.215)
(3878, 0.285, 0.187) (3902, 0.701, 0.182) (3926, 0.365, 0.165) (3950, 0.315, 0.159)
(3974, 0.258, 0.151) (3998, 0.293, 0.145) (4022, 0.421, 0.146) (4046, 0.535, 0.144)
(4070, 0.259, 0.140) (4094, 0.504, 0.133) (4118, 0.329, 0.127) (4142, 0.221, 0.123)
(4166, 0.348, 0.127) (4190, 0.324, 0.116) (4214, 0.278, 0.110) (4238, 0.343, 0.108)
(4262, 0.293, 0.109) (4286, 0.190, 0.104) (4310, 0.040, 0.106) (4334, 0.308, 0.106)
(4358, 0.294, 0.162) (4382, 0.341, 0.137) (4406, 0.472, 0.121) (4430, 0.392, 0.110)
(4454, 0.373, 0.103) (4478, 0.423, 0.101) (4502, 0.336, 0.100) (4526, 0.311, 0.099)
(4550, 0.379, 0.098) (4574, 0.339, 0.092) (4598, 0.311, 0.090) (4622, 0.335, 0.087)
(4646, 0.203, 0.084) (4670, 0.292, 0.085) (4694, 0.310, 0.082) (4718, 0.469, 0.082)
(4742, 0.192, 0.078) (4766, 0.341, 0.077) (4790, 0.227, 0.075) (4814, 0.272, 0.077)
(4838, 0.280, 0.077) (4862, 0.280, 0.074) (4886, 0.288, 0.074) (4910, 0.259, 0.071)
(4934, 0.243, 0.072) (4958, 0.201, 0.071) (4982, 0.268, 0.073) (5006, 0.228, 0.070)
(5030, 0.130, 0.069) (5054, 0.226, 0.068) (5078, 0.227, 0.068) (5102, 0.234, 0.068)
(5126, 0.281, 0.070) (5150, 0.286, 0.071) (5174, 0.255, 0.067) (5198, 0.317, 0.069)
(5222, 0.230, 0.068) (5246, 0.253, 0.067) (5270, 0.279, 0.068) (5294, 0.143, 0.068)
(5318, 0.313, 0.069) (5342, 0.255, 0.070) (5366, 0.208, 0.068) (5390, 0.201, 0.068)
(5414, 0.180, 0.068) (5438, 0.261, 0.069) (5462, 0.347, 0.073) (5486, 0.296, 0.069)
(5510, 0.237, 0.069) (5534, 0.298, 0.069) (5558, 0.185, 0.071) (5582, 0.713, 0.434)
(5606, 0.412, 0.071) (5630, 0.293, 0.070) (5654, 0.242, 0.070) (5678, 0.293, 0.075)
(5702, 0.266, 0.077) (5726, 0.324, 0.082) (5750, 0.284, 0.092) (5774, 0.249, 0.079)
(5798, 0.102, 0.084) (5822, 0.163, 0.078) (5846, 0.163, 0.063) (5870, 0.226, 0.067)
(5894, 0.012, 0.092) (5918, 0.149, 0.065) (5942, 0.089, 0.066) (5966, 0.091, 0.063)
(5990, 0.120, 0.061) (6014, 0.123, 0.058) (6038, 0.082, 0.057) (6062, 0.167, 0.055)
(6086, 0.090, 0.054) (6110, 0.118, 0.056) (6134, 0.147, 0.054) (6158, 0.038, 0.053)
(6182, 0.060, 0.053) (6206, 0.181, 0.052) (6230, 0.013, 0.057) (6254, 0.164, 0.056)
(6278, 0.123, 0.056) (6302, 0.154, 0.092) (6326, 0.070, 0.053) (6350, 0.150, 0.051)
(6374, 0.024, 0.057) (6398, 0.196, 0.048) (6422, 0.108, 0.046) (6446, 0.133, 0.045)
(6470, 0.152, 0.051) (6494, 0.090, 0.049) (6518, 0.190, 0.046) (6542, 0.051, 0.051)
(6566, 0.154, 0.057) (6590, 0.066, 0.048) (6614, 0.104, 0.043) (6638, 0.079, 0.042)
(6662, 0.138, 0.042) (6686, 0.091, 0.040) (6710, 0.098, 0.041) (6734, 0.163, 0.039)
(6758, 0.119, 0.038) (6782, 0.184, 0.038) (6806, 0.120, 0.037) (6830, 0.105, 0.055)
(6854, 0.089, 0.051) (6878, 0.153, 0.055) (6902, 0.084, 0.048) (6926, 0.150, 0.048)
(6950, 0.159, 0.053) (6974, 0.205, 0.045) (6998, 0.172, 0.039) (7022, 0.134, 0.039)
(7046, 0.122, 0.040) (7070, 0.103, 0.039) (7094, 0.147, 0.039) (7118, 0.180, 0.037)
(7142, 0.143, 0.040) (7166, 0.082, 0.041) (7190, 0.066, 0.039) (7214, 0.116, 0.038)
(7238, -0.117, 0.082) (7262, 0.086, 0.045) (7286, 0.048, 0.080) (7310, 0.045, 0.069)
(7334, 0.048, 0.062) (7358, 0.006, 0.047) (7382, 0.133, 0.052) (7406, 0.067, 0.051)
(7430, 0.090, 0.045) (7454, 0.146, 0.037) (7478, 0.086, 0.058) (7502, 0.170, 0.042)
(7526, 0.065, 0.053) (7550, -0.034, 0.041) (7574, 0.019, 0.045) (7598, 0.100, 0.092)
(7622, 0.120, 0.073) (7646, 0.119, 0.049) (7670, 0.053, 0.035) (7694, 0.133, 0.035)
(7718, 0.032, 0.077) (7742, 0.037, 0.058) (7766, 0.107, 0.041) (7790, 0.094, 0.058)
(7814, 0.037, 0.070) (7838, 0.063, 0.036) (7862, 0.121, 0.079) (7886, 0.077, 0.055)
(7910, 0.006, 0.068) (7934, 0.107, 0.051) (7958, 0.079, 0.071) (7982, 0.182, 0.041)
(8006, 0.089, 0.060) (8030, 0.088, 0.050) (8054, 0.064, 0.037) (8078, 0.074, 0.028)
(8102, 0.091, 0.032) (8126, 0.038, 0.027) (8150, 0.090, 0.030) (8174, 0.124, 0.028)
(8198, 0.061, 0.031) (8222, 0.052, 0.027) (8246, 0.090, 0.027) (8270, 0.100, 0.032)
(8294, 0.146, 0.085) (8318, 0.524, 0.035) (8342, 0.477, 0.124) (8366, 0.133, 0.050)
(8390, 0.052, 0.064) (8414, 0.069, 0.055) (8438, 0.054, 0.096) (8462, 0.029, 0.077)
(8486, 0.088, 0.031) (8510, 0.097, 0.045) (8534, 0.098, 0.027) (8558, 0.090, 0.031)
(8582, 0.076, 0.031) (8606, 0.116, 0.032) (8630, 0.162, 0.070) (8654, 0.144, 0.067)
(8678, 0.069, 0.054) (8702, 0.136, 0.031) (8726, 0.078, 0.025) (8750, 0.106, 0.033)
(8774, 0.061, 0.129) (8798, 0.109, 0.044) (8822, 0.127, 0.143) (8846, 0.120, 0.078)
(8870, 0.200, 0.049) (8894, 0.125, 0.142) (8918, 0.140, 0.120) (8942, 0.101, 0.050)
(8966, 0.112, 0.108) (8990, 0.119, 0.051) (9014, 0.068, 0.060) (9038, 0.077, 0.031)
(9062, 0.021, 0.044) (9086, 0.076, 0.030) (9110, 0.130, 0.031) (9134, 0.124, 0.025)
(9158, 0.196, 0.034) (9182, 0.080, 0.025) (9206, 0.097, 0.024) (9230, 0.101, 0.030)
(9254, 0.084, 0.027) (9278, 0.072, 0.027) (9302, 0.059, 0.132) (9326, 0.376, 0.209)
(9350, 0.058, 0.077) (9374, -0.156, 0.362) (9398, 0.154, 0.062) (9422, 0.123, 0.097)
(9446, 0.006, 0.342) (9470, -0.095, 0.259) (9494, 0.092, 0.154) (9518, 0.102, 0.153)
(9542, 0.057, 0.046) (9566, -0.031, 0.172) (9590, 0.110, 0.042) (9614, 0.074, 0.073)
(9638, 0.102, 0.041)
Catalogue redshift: 1.234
